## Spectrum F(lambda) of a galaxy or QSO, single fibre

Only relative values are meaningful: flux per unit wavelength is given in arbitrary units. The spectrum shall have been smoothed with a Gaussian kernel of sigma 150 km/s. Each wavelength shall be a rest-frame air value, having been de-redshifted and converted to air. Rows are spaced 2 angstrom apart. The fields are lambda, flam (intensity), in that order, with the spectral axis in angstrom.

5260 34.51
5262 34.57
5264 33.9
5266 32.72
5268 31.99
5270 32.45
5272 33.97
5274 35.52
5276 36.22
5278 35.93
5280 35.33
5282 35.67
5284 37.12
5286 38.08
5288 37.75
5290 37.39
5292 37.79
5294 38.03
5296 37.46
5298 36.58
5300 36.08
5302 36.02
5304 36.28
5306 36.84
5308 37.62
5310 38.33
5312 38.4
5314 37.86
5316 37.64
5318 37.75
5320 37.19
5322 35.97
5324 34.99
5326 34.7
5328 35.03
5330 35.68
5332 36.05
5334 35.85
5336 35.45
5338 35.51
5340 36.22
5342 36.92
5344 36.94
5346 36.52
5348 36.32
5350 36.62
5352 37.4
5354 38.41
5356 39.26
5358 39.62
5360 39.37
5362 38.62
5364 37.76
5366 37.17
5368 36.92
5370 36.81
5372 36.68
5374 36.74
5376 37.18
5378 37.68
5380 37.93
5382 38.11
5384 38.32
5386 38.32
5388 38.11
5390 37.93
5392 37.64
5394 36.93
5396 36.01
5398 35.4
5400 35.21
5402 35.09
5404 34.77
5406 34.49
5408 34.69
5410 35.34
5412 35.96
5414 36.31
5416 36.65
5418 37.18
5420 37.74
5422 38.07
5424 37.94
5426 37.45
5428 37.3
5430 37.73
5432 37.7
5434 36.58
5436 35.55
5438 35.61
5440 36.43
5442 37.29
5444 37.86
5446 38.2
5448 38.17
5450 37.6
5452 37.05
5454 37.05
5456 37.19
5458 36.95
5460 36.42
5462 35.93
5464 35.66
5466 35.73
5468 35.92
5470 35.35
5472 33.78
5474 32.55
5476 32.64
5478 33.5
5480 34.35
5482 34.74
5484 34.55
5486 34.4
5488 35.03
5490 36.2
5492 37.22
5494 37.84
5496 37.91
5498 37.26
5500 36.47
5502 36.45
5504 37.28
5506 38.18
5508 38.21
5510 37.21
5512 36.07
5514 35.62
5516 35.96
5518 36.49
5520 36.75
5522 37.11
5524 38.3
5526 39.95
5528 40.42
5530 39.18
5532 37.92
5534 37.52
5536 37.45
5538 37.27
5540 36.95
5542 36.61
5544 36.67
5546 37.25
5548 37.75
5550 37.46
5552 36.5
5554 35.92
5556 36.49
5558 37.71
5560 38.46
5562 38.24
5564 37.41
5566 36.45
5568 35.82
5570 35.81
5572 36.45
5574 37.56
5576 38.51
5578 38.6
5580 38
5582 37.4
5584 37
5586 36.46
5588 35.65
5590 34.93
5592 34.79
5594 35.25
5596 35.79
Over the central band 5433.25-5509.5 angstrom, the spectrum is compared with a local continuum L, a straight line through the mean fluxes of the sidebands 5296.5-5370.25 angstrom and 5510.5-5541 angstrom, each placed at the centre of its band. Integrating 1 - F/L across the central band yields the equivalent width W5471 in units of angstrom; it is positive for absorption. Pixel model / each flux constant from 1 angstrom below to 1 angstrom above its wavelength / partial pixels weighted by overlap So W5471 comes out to 2.4 angstrom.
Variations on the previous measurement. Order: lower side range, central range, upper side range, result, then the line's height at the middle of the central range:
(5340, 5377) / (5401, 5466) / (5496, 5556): 1.3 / 37.4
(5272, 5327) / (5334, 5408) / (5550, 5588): -0.3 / 36.9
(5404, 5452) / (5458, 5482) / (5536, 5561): 1.4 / 36.9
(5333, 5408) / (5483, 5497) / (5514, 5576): 0.4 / 37.2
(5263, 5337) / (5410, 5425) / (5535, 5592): -0.2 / 36.5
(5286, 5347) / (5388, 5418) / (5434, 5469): 0.6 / 36.7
